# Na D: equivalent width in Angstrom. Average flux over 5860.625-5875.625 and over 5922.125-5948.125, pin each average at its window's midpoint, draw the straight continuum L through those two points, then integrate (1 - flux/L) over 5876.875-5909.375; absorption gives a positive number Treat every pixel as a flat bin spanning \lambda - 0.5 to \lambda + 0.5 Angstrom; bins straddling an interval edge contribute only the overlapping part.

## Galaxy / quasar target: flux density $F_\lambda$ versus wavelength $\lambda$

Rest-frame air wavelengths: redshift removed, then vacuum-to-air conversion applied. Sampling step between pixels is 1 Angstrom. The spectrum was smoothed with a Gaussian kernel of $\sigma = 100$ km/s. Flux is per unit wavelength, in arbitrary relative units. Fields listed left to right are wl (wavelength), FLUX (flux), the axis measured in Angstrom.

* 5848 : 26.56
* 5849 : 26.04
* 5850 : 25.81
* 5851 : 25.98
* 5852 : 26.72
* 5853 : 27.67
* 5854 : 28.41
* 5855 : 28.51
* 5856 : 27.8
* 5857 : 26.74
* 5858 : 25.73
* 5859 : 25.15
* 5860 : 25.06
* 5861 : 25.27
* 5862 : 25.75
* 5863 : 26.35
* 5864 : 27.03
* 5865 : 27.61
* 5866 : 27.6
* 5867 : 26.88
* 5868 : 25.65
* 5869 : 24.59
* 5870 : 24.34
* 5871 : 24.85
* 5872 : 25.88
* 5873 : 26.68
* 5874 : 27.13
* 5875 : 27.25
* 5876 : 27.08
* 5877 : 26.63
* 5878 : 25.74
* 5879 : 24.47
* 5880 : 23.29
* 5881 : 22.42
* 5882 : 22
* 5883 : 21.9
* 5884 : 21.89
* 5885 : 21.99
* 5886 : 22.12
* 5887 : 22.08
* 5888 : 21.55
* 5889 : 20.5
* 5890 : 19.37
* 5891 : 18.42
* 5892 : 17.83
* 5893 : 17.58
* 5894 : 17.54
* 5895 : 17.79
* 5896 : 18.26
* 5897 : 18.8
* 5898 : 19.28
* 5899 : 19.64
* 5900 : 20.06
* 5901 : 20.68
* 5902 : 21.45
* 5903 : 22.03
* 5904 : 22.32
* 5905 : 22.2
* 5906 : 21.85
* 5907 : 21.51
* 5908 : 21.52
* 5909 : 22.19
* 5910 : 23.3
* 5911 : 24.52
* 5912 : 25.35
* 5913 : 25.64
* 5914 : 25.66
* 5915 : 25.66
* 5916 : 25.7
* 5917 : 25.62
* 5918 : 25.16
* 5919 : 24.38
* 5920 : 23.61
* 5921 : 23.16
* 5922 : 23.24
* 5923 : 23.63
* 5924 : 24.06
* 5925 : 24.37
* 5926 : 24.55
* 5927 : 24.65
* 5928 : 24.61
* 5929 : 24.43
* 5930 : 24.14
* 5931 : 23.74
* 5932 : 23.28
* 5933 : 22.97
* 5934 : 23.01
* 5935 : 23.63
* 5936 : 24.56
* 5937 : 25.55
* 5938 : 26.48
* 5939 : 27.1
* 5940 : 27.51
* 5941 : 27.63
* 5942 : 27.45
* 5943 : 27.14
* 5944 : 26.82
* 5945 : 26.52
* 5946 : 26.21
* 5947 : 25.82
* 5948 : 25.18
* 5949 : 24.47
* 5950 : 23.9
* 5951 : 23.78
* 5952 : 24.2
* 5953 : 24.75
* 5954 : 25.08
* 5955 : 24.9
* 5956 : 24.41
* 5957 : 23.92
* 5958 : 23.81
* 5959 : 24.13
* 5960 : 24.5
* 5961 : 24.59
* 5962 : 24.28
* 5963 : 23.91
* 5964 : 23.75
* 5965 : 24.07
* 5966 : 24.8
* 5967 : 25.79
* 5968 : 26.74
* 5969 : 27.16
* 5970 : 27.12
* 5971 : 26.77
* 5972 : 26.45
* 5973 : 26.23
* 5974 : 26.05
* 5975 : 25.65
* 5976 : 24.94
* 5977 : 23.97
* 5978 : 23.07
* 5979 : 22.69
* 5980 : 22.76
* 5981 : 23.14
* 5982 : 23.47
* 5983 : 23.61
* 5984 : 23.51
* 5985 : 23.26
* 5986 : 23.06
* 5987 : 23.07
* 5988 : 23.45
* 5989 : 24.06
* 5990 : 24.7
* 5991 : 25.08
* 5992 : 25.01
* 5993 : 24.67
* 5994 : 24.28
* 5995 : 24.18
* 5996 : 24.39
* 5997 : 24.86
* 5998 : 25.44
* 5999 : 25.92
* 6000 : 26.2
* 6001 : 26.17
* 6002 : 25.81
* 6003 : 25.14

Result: 6.0 Angstrom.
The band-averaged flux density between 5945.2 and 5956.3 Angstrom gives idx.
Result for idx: 24.8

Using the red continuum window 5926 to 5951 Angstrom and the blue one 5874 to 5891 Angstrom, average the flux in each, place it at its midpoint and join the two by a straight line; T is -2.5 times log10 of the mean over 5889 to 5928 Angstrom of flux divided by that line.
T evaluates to 0.09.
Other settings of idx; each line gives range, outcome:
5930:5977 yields 25.2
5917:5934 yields 24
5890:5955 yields 23.5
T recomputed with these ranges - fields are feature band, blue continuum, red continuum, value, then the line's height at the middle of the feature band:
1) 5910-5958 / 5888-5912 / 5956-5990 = -0.12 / 22.4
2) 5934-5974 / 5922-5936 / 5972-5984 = -0.06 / 24.1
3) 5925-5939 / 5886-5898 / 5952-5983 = -0.10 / 22.1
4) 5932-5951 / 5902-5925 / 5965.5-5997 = -0.06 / 24.1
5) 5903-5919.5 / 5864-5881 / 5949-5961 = 0.06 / 25.2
